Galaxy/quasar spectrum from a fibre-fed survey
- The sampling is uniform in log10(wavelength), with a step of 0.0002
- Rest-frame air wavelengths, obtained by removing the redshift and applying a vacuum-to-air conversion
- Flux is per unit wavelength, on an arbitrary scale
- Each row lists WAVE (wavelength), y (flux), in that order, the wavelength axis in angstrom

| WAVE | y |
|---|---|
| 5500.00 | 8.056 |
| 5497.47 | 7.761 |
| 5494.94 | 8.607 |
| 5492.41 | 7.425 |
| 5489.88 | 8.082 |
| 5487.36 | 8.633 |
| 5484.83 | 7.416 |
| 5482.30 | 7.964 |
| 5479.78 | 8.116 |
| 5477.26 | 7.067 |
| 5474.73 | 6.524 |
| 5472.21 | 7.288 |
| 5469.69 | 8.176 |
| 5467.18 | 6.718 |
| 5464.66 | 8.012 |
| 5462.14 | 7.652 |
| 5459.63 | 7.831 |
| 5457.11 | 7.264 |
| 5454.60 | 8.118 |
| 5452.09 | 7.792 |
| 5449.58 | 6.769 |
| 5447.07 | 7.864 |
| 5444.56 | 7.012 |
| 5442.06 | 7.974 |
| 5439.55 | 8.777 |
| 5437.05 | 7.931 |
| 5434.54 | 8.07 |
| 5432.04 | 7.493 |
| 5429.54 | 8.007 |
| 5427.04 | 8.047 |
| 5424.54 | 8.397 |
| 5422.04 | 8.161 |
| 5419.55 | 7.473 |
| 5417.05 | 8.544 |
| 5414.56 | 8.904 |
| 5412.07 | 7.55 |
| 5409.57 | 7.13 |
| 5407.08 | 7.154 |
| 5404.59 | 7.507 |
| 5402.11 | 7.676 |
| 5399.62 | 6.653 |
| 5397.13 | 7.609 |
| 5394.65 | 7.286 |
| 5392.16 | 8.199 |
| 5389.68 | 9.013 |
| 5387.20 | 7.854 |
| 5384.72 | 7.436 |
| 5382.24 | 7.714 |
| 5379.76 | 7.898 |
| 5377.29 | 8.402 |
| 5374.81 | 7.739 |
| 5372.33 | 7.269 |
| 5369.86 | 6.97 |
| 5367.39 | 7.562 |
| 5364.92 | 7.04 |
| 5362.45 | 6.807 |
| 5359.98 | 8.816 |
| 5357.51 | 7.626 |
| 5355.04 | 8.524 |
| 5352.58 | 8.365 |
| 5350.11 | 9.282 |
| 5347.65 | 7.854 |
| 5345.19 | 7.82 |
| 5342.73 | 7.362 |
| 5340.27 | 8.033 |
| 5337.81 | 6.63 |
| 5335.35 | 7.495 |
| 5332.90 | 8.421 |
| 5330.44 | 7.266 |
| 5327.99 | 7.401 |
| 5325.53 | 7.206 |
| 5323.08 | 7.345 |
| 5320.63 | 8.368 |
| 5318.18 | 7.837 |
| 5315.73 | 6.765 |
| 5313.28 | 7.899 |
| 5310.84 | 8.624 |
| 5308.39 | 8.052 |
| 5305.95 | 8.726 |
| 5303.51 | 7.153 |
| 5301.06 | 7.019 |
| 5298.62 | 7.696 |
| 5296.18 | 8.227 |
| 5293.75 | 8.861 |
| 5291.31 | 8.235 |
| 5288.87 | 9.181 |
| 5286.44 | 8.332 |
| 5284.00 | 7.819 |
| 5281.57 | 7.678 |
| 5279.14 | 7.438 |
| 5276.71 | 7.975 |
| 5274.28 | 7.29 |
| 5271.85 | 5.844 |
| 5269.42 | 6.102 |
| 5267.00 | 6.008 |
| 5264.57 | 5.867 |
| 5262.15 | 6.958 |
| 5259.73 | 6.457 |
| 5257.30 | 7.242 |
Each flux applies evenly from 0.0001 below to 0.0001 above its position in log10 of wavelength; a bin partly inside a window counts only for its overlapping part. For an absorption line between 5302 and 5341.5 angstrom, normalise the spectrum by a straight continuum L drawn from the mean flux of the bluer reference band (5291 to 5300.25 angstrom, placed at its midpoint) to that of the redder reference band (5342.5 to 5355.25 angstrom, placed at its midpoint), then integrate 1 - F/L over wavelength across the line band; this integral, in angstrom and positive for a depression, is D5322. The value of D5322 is 2.5 angstrom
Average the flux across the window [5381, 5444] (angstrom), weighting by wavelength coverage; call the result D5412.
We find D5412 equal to 7.85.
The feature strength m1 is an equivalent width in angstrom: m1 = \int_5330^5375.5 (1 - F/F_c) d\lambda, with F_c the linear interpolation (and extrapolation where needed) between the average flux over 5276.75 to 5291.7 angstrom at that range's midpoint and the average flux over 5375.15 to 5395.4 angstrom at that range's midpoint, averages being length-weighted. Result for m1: 1.6 angstrom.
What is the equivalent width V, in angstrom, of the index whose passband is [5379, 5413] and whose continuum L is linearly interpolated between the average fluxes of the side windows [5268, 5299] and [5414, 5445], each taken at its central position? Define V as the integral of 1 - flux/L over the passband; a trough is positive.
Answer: 1.6 angstrom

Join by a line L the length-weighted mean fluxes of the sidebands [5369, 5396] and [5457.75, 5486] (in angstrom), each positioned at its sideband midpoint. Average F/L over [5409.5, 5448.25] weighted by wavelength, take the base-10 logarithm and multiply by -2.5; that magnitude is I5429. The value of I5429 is -0.05 mag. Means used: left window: 7.81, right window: 7.52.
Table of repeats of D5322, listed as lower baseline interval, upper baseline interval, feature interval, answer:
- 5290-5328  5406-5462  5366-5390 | 0.3 angstrom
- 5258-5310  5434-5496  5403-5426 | -0.7 angstrom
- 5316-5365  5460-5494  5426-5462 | -0.5 angstrom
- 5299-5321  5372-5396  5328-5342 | 0.5 angstrom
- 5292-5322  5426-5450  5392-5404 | 0.7 angstrom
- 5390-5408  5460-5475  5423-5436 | -0.9 angstrom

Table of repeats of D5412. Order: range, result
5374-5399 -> 7.89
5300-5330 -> 7.69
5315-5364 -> 7.77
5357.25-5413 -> 7.6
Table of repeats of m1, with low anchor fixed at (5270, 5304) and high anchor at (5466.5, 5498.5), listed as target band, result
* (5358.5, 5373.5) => 0.6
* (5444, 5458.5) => 0.4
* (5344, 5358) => -1.0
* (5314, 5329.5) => 0.5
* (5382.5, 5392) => -0.4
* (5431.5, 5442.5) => -0.5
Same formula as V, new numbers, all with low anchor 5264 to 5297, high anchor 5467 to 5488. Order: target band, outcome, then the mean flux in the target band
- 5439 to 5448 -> -0.35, 7.84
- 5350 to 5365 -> -1.04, 8.05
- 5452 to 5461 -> -0.23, 7.75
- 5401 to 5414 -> 0.10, 7.48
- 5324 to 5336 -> -0.05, 7.56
